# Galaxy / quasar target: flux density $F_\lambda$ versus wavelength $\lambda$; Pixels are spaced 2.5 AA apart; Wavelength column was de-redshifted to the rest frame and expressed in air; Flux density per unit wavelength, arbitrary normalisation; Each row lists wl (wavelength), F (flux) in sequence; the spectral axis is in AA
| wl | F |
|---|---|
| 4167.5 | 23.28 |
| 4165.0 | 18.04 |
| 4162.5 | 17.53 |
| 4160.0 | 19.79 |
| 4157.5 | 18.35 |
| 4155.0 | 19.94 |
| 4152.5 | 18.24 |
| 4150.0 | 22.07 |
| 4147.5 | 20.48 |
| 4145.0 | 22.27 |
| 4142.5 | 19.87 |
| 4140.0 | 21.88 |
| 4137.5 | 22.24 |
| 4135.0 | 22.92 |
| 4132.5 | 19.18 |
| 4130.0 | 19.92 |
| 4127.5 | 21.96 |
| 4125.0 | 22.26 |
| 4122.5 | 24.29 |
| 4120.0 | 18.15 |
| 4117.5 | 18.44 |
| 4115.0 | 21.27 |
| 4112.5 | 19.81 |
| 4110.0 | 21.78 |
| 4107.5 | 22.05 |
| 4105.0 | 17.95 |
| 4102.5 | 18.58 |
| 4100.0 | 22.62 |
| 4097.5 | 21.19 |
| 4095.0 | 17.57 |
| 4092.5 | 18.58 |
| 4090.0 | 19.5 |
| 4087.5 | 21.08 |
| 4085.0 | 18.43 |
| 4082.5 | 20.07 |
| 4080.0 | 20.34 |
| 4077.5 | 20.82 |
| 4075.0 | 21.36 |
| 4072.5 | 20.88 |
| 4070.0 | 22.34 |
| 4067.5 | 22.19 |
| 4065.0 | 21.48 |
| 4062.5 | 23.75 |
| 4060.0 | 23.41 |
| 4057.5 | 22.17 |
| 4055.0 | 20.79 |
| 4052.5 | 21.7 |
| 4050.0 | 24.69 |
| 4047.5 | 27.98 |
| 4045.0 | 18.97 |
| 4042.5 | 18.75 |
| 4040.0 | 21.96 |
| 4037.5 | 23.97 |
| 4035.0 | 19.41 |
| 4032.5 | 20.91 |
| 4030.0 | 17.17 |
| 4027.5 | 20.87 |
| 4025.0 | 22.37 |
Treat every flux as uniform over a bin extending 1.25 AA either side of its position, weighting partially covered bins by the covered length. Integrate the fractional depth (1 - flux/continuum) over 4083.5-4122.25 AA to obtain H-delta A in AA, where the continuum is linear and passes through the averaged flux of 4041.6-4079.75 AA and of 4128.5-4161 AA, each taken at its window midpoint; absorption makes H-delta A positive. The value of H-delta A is 2.5 AA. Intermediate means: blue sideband 22.1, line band 19.9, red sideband 20.6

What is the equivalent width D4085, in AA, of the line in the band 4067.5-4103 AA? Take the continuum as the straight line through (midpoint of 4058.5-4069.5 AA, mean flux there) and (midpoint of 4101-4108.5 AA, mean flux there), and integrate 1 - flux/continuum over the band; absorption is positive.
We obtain 1.16 AA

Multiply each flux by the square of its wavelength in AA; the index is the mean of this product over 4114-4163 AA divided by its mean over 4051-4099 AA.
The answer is 1.0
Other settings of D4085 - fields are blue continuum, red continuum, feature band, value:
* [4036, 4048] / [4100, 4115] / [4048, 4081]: -1.2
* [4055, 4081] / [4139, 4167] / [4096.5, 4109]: 0.3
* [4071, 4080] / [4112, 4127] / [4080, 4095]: 1.1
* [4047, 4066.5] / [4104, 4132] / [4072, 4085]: 1.0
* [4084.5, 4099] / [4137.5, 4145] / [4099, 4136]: -0.5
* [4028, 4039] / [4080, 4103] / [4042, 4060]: -1.9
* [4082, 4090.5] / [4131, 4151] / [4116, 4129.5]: -0.1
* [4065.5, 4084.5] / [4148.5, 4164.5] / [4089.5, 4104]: 0.6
